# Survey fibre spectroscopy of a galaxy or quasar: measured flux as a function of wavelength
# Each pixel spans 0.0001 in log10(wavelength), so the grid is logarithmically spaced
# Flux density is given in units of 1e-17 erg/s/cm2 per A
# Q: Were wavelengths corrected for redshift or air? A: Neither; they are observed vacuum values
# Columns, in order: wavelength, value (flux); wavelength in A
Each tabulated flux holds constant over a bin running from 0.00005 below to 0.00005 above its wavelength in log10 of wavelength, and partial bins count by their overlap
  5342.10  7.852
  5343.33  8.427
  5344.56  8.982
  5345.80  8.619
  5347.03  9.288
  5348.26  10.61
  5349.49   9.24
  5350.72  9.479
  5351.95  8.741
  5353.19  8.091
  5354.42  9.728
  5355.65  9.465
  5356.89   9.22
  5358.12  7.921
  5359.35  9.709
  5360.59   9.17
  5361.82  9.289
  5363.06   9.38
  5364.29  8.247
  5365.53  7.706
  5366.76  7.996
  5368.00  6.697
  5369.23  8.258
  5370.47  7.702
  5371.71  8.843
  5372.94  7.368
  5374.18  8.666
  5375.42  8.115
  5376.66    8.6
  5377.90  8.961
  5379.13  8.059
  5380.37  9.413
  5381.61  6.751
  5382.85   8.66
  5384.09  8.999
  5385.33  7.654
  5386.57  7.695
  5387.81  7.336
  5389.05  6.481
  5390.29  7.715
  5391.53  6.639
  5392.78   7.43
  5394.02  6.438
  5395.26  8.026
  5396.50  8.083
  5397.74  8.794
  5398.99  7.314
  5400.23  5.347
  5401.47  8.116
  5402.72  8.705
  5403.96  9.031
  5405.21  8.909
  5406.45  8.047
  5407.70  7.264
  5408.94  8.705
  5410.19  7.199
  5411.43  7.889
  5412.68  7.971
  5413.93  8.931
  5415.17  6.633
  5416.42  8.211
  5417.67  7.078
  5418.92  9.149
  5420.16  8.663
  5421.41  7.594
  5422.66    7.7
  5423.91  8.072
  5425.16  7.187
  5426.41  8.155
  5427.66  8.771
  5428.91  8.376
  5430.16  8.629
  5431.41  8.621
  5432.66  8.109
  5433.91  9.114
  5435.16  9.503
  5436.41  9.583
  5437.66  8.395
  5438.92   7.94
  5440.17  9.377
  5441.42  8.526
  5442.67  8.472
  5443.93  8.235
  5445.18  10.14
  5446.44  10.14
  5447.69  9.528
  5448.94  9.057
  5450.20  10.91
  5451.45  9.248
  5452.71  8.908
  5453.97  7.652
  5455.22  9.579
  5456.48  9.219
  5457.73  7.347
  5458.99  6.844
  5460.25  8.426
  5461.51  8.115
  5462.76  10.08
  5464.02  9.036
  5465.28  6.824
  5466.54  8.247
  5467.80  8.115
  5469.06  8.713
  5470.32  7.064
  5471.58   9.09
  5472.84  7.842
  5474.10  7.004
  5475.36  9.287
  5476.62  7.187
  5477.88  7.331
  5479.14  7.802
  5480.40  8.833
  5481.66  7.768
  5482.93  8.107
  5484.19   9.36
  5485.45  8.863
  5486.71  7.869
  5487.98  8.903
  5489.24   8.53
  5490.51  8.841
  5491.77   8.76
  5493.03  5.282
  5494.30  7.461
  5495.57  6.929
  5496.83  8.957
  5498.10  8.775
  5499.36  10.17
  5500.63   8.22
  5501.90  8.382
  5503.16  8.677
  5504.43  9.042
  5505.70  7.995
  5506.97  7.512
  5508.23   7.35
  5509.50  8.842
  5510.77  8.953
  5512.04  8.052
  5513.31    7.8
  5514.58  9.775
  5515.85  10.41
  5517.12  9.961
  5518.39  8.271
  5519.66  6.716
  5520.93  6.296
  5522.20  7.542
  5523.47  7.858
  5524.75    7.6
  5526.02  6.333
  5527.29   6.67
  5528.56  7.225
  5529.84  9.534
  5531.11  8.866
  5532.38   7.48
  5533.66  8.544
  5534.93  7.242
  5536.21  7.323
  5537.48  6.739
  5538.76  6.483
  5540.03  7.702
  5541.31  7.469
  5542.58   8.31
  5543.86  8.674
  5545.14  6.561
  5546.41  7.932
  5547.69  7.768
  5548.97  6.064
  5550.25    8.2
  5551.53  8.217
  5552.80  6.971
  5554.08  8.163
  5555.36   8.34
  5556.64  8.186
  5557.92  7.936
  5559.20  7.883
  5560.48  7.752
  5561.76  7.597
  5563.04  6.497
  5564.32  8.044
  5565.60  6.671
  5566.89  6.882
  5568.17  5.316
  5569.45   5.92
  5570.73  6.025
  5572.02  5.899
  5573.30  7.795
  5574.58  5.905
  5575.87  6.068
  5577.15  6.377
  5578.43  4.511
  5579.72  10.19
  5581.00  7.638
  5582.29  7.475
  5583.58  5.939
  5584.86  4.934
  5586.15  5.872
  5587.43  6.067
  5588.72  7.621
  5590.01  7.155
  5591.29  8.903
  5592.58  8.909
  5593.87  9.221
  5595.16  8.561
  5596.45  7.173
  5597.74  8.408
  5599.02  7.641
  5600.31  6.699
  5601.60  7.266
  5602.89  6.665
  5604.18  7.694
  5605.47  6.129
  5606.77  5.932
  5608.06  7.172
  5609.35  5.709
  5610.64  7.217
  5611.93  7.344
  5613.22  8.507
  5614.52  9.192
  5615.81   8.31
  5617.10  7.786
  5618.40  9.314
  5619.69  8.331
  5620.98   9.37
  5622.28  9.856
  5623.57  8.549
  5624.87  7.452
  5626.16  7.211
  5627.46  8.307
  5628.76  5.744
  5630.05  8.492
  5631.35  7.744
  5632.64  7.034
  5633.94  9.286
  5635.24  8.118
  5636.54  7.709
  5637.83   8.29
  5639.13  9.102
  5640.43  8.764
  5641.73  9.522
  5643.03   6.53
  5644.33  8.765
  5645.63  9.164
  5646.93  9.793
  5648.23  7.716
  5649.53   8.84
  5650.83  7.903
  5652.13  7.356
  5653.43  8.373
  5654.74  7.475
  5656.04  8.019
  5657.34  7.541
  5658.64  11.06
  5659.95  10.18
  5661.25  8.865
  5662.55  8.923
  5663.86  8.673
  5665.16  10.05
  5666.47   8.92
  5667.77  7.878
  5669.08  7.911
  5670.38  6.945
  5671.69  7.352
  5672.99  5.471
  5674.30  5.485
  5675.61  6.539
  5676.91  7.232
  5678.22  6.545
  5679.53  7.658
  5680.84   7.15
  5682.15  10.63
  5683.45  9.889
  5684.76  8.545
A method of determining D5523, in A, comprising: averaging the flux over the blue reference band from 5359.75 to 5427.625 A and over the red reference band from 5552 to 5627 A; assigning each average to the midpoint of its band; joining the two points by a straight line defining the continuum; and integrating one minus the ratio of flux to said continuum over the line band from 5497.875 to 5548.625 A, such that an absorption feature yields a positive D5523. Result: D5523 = -2.8 A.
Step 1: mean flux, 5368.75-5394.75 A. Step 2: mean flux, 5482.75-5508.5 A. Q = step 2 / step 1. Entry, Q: 1.05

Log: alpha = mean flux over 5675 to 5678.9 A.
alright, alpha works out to 6.78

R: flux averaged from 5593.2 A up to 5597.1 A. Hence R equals 8.31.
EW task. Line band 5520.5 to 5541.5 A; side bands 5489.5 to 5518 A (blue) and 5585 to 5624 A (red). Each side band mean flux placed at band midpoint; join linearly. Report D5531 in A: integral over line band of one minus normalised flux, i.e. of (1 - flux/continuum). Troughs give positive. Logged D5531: 2.0 A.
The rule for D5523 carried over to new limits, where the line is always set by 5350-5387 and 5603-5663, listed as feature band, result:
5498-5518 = -1.0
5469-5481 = 0.5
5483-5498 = 0.3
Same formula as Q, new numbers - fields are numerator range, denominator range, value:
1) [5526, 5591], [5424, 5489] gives 0.85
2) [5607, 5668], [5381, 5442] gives 1.04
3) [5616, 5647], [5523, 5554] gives 1.10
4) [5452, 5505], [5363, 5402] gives 1.06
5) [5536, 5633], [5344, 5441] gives 0.89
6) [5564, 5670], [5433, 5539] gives 0.93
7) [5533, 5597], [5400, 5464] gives 0.86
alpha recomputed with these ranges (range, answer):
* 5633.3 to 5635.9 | 8.68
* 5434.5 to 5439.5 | 8.86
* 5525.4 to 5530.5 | 7.45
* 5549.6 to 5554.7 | 7.89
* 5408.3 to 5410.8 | 7.95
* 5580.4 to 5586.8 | 6.36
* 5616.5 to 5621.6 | 8.71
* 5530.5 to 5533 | 8.18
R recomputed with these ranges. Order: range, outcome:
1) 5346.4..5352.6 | 9.46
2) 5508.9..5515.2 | 8.68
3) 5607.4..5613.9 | 7.2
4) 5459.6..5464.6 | 8.91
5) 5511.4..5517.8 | 9.19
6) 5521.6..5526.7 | 7.32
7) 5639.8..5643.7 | 8.27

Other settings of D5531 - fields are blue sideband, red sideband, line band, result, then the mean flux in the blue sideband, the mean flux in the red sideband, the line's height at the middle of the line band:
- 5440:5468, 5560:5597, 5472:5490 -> 0.4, 8.78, 6.99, 8.39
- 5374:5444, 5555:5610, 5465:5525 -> -4.8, 8.1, 7.08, 7.59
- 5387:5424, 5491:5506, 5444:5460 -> -2.0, 7.78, 8.23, 8.01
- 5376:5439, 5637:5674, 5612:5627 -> -0.3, 8.05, 8.38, 8.33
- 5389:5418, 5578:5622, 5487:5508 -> -1.7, 7.74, 7.53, 7.64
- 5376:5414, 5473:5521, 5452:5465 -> -0.5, 7.89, 8.29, 8.14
